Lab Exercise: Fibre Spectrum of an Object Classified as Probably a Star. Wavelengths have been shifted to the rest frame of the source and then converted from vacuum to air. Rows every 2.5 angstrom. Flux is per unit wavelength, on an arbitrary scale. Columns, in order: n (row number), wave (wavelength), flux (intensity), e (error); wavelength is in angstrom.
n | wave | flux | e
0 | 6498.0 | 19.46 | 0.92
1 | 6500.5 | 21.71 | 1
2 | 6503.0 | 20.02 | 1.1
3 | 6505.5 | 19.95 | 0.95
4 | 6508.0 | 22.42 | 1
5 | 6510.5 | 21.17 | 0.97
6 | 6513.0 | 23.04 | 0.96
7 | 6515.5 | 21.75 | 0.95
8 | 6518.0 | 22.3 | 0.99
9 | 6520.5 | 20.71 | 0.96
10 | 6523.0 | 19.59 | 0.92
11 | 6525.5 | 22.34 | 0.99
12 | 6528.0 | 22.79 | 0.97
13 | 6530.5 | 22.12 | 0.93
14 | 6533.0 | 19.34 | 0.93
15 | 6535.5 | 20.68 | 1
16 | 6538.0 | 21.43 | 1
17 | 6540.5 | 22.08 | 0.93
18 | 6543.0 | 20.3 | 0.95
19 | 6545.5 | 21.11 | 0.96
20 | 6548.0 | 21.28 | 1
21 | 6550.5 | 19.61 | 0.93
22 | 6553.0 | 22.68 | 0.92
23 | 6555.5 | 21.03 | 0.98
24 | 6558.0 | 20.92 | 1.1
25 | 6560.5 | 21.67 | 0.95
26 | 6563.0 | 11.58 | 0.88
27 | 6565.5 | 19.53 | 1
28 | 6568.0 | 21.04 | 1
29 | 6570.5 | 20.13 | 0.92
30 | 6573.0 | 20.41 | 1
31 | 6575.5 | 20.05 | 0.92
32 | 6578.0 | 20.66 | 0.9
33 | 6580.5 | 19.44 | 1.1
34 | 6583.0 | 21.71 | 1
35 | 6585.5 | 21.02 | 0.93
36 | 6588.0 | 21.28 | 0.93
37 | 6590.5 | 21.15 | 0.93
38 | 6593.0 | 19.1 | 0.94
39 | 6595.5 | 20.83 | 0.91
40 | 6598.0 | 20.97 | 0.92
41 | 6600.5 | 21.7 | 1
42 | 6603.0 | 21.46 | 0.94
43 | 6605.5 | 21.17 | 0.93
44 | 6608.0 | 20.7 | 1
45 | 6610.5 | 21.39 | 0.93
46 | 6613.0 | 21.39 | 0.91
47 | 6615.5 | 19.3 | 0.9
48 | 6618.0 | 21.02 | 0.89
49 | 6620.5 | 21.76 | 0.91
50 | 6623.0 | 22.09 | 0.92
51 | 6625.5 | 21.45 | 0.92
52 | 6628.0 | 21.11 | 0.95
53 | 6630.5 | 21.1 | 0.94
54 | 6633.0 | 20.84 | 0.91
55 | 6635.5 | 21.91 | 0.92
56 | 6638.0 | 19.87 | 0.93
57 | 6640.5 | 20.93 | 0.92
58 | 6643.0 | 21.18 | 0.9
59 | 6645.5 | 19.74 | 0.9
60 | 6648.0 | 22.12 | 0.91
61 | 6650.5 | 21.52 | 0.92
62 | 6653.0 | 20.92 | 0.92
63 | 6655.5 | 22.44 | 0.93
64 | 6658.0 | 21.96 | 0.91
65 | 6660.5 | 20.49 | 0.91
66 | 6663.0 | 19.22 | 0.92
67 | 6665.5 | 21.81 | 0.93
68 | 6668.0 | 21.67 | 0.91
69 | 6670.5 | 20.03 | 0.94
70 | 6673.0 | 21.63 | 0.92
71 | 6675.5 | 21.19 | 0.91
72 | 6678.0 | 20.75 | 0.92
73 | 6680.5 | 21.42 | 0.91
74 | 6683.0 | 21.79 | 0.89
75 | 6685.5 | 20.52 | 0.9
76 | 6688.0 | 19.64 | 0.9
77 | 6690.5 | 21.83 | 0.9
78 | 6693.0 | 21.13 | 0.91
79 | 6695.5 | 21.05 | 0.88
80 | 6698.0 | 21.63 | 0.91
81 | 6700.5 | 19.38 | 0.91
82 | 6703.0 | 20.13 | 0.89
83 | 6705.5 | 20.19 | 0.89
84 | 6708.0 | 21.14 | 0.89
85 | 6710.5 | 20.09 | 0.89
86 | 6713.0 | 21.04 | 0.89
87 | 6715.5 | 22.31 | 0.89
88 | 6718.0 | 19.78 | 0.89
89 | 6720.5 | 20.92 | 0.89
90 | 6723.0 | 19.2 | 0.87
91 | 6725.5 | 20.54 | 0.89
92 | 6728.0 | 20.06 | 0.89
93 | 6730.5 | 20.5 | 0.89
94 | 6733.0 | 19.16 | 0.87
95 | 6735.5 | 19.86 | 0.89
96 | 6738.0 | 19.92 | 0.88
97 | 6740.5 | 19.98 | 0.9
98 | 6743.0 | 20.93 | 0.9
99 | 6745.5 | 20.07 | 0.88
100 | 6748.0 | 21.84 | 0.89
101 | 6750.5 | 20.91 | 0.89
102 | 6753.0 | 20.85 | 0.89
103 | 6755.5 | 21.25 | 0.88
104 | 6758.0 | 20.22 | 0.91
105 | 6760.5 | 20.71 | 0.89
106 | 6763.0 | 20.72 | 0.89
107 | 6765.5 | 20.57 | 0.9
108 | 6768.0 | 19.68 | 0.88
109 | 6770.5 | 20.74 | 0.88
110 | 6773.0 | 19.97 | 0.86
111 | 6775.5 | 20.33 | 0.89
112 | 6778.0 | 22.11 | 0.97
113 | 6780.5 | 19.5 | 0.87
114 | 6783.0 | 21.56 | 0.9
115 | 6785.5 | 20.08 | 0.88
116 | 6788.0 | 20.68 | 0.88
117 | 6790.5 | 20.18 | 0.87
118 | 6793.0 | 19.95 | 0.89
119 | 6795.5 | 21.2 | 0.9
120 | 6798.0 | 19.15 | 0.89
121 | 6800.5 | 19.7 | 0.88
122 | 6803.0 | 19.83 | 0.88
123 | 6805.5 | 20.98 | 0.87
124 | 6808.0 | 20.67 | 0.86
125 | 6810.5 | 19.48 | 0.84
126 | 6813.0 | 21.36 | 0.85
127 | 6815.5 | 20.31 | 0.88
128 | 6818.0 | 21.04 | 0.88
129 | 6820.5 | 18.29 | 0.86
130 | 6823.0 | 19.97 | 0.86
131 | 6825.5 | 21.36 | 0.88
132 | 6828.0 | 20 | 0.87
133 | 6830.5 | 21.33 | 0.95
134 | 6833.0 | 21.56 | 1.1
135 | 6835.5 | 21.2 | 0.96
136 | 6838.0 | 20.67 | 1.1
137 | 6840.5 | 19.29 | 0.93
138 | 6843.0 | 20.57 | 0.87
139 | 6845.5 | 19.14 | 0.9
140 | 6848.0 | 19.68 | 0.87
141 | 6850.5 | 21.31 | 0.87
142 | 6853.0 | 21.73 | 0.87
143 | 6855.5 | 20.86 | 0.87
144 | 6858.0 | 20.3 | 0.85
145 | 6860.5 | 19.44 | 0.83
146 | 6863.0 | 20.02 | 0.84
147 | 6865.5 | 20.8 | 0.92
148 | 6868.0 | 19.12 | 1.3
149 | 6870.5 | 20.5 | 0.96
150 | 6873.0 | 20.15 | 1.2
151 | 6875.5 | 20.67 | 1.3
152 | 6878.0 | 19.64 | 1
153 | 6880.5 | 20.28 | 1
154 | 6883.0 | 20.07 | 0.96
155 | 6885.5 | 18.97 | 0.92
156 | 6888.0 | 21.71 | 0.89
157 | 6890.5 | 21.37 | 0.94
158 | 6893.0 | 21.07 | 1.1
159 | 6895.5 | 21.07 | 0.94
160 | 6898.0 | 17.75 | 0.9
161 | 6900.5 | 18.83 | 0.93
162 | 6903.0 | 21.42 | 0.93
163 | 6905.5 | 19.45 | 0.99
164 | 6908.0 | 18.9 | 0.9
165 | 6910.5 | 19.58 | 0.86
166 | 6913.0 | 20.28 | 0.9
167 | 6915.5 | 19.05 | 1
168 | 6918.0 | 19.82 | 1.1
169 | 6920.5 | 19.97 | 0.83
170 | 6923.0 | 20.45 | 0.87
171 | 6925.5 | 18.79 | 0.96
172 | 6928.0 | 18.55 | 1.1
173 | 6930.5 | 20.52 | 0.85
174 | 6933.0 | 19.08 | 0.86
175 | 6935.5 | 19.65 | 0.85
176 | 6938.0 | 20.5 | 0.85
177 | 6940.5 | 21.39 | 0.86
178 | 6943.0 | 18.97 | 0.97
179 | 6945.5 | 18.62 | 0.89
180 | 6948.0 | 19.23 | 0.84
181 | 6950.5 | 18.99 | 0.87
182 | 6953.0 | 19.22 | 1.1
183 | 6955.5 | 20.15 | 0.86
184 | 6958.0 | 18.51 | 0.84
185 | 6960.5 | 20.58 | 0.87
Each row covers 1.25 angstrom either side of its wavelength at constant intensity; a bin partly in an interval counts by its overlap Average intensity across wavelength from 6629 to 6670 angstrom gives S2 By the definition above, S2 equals 21.1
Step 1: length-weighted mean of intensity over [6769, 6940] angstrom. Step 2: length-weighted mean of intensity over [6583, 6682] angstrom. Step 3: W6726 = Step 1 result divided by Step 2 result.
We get 0.96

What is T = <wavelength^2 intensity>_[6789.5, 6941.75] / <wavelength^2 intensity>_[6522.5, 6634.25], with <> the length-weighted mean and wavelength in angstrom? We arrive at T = 1.1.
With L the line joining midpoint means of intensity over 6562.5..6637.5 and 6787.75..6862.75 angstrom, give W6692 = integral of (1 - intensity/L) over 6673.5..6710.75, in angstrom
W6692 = -0.52 angstrom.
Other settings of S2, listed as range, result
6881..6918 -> 20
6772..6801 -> 20.4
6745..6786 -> 20.7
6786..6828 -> 20.2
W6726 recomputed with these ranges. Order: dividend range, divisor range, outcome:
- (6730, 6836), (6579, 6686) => 0.97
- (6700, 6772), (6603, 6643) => 0.97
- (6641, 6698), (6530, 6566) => 1.04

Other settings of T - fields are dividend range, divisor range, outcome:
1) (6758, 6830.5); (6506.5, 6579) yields 1.06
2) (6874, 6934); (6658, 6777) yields 1.02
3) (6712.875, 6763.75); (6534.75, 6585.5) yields 1.06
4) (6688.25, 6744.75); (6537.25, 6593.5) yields 1.05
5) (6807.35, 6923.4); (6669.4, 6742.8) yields 1.03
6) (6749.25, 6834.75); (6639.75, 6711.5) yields 1.01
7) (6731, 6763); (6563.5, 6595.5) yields 1.06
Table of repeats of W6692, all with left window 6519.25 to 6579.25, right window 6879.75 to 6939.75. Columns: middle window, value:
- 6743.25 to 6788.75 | -1.2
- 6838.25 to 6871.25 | -0.4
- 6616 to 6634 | -0.8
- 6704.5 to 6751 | -0.5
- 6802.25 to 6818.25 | -0.4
